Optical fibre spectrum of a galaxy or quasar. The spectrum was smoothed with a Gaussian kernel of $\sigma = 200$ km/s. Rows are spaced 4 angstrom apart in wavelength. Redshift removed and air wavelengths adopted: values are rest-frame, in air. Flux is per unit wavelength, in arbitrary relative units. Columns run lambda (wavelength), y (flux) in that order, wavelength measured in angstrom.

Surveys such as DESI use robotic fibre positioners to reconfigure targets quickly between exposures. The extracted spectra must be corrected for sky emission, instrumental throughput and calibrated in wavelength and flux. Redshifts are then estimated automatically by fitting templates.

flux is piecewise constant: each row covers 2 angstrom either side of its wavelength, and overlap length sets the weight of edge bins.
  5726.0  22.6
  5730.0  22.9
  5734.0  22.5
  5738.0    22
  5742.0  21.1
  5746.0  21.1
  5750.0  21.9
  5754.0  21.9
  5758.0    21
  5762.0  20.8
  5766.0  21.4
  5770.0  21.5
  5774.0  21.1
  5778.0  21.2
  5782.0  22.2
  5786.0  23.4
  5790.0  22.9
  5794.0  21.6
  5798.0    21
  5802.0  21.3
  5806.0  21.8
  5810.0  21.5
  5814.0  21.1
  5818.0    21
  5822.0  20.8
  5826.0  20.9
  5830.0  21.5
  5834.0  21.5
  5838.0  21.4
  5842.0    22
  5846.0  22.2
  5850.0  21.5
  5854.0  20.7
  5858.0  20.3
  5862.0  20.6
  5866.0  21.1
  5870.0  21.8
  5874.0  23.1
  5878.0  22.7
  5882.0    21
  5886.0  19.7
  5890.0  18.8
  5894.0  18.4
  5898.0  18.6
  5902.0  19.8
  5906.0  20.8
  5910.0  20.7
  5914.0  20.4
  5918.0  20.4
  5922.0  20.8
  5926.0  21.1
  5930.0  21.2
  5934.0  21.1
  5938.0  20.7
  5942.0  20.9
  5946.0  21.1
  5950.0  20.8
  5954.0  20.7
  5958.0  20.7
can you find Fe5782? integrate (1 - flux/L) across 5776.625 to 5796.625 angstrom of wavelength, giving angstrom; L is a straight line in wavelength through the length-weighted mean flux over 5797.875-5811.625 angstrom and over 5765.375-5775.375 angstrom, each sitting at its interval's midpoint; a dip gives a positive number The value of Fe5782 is -0.8 angstrom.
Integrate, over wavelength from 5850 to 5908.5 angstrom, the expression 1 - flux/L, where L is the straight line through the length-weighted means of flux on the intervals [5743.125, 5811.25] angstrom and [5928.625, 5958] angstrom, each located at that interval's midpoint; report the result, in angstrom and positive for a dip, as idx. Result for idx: 1.7 angstrom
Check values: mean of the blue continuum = 21.6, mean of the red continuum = 20.9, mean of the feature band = 20.6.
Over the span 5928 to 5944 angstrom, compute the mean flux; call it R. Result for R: 21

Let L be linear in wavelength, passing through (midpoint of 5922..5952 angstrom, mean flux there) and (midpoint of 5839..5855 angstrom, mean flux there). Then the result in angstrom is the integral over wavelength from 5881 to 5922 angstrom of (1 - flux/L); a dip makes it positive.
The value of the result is 2.62 angstrom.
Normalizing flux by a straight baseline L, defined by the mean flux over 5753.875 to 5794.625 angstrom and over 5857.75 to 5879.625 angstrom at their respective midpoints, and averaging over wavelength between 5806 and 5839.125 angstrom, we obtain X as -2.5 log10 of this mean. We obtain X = 0.02 mag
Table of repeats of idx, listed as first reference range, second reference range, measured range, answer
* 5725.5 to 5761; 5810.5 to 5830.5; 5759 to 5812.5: -0.6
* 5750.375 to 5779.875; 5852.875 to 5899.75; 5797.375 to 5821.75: -0.3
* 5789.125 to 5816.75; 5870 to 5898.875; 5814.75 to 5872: -0.6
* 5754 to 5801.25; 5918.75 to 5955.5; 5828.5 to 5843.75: -0.2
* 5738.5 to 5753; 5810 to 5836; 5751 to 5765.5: 0.1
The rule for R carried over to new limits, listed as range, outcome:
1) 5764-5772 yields 21.4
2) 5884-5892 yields 19.2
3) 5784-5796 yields 22.6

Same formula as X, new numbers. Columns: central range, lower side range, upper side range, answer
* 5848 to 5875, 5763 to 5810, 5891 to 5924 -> -0.03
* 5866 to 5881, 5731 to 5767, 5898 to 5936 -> -0.07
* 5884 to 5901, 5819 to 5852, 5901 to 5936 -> 0.11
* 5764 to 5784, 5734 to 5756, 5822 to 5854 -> 0.01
